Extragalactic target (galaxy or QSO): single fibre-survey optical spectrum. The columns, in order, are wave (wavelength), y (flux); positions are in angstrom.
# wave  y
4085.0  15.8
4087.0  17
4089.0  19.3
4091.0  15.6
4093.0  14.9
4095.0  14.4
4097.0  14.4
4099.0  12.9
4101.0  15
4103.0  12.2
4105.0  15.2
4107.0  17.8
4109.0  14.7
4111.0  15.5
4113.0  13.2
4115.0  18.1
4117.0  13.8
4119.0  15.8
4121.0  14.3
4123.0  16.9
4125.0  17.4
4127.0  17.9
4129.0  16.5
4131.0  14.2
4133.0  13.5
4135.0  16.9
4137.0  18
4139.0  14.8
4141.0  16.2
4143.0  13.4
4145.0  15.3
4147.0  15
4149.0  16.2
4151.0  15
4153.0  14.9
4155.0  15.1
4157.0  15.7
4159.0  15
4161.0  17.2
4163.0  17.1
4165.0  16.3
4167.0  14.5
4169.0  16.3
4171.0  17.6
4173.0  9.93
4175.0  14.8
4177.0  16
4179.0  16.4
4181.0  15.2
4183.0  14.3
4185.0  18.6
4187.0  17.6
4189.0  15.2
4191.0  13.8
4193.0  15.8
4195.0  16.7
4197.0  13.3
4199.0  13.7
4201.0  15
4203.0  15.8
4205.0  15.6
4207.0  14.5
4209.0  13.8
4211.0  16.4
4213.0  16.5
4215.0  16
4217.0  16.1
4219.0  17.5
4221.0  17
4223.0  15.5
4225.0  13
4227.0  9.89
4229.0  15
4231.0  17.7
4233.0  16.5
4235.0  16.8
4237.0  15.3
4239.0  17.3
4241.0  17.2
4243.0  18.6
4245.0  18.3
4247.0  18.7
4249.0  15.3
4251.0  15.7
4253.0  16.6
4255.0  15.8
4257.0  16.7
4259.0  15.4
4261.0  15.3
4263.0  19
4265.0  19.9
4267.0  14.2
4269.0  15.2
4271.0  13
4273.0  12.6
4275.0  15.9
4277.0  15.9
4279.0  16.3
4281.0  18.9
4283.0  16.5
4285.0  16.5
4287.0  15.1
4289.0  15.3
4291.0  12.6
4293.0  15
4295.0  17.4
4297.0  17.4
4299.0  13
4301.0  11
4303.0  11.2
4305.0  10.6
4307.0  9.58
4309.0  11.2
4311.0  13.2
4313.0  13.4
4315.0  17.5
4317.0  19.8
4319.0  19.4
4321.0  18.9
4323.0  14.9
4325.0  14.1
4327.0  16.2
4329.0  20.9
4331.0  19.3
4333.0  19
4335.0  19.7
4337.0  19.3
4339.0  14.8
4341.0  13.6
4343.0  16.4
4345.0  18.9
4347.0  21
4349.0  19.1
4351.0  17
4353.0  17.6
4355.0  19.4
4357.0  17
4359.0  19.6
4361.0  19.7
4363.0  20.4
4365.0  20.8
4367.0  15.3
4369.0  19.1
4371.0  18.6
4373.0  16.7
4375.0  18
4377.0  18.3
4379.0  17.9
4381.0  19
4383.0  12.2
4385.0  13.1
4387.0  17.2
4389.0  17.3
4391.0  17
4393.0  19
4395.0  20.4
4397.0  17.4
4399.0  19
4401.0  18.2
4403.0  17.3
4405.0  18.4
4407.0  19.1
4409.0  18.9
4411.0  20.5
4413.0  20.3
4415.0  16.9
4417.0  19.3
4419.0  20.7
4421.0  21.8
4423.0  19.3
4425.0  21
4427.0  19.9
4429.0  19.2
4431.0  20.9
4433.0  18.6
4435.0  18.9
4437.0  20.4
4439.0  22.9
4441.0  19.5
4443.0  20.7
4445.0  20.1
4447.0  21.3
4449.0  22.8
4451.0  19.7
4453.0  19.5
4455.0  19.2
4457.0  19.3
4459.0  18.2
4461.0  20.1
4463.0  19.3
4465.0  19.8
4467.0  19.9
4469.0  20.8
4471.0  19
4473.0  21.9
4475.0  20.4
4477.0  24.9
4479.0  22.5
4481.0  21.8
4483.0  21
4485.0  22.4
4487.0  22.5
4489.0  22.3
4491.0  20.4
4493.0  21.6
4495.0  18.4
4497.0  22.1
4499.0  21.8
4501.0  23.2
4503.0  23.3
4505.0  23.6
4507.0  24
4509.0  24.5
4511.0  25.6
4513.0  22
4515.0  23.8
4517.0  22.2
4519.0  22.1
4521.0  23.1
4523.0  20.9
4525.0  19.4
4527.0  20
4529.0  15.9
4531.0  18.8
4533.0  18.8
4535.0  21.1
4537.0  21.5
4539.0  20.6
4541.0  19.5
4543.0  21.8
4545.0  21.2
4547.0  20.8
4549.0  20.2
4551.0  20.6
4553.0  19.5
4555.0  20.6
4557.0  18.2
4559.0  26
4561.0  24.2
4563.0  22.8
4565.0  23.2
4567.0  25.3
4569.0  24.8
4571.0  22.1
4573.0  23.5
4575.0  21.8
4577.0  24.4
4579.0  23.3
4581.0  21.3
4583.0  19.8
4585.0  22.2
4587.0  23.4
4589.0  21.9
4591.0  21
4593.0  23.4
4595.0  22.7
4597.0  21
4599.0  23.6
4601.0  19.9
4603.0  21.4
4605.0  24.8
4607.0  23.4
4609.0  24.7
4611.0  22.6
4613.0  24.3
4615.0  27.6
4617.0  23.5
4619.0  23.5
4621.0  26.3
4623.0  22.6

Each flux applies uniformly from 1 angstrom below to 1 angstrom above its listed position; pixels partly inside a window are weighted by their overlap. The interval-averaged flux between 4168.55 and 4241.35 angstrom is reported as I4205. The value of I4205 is 15.5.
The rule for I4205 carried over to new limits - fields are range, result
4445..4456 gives 20.5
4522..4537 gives 19.4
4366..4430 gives 18.3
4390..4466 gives 19.6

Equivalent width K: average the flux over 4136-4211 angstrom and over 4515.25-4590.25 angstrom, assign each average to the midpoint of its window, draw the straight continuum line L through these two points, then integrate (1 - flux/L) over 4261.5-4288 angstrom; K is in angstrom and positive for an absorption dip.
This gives 1.5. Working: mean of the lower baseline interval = 15.4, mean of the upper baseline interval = 21.6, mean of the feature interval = 16.1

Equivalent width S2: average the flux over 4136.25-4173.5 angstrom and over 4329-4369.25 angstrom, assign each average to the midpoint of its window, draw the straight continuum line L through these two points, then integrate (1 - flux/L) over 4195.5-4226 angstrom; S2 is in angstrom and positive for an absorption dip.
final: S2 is 1.88 angstrom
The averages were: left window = 15.5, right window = 18.4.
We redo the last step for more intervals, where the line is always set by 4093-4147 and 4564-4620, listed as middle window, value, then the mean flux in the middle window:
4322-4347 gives 1.87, 17.4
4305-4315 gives 3.33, 12.3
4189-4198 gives 0.86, 14.9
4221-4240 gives 2.00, 15.3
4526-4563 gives 2.78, 20.6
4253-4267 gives 0.64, 16.8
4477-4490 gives -0.65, 22.3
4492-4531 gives -0.36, 21.9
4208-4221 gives 0.56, 16.1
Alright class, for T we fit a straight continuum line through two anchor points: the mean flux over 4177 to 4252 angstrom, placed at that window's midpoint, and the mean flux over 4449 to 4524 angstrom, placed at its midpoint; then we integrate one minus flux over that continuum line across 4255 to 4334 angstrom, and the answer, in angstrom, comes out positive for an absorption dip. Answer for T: 8.7 angstrom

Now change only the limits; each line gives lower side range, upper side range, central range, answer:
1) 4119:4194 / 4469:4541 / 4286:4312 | 6.9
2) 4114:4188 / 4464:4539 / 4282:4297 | 2.0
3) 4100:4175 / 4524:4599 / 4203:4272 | 3.5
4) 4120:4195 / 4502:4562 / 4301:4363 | 5.7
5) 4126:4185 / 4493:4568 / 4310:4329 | 1.7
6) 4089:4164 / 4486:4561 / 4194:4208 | 1.4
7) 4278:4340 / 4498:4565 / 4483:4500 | -0.7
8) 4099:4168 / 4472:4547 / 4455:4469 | 0.9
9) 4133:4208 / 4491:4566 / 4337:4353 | 0.9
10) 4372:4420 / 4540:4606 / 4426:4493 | -3.9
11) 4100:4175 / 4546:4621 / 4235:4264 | 0.8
